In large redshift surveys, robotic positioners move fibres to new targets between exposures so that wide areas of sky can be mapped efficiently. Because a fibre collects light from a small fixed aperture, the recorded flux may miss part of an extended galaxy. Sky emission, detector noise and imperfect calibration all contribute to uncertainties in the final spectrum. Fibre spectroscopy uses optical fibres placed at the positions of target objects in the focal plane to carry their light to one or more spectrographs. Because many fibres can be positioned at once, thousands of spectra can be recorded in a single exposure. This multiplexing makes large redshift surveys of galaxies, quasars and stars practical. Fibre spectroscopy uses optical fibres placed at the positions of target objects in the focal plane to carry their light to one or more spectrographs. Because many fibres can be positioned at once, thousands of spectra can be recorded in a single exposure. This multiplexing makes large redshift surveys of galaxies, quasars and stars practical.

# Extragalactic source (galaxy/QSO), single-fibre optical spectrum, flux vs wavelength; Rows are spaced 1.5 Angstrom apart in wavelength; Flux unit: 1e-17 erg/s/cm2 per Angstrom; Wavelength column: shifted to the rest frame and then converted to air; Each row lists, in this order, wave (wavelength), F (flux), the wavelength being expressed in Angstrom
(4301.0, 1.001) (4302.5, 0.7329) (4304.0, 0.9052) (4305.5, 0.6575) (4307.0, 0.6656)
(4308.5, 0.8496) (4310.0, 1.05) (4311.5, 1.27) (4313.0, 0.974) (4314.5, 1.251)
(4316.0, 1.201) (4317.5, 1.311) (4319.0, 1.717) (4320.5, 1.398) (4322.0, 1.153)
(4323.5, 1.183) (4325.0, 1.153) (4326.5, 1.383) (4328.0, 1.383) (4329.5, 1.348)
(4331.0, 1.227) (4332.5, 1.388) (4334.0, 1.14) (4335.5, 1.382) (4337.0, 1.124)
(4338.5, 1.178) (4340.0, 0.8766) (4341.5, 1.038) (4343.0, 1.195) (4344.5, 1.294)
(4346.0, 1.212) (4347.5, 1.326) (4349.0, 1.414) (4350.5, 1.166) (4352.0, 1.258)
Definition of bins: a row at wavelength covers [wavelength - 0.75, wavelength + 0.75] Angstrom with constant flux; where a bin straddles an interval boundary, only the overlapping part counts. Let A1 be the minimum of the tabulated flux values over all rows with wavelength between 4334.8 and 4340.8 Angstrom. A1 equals 0.8766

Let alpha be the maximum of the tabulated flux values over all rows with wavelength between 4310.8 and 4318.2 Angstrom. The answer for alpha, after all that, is 1.311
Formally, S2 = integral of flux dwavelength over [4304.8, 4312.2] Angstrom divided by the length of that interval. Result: 0.898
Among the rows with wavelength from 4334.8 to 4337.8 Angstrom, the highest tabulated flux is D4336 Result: 1.382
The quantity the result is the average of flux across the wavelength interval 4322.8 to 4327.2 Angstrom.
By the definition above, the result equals 1.24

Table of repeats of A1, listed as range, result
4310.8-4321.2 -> 0.974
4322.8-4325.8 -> 1.153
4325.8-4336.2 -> 1.14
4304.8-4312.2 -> 0.6575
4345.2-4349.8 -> 1.212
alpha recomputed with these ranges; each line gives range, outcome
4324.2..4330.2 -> 1.383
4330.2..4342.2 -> 1.388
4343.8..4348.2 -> 1.326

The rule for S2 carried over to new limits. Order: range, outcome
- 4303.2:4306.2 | 0.783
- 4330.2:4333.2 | 1.31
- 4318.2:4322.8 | 1.42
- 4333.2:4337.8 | 1.22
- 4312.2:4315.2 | 1.11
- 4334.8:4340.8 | 1.14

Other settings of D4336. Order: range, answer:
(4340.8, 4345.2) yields 1.294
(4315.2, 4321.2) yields 1.717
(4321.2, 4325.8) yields 1.183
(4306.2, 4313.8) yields 1.27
